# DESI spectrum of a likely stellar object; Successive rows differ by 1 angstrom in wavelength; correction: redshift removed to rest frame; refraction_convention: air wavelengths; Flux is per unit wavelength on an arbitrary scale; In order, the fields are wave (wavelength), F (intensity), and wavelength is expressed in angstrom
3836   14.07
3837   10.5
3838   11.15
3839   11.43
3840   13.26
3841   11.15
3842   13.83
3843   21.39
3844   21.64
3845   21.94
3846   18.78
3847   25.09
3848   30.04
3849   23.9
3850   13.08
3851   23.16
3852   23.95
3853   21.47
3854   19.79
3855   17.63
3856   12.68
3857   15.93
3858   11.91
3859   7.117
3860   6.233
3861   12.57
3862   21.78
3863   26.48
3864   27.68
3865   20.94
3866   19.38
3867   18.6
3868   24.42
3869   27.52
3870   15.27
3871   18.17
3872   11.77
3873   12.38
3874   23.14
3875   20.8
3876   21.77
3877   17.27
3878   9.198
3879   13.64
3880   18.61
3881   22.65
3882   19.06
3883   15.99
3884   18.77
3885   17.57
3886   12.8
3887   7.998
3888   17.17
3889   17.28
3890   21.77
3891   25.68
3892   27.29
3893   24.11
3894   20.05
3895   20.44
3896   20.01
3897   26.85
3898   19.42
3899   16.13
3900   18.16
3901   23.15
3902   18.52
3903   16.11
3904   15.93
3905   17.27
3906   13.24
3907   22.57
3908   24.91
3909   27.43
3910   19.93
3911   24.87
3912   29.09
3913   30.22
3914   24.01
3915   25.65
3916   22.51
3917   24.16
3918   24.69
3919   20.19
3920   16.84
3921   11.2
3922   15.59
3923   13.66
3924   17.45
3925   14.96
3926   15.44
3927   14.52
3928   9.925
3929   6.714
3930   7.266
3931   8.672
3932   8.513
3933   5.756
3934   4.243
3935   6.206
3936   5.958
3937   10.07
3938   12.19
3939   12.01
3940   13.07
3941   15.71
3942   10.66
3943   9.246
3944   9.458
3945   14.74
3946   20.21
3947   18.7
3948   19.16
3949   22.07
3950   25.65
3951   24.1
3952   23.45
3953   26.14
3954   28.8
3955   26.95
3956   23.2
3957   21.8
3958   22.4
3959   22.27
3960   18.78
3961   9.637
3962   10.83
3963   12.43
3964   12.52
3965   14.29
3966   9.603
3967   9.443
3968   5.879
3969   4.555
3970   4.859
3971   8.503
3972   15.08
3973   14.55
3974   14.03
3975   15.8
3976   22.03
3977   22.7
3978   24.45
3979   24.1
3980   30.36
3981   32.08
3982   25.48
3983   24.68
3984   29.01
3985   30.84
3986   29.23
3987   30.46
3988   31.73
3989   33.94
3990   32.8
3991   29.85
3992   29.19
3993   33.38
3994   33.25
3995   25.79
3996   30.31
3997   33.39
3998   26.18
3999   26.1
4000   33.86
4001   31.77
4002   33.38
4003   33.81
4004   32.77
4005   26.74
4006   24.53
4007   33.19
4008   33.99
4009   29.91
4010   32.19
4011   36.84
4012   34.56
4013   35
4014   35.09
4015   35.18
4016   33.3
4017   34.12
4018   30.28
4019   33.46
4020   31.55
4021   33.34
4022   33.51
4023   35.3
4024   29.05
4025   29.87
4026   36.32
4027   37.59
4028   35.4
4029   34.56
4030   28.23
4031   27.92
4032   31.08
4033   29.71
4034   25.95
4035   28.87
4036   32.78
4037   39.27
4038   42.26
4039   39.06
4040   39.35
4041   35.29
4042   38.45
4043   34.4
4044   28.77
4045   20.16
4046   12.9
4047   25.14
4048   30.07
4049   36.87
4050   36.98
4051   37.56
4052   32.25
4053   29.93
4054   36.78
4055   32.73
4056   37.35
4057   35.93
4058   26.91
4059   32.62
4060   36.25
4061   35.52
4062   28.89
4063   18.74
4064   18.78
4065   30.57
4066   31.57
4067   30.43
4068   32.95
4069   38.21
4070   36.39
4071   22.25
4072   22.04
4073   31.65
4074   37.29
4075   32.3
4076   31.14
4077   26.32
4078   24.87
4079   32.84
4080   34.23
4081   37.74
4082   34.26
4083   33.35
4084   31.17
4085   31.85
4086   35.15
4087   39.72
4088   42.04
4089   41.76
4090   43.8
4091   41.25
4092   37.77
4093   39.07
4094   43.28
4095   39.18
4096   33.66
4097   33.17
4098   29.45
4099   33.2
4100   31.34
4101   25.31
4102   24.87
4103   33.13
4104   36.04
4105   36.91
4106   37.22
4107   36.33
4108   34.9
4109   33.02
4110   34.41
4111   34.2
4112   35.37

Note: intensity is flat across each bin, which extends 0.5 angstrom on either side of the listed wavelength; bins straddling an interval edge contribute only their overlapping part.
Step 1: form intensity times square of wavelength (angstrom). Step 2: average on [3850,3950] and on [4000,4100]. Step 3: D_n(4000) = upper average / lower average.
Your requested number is 2.0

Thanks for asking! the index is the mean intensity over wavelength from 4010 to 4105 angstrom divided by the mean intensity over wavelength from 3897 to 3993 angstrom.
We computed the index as 1.8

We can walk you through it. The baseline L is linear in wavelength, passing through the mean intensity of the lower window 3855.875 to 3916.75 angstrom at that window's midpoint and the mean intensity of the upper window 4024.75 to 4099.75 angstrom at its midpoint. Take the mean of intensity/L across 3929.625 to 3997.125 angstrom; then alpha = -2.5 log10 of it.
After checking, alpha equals 0.328 mag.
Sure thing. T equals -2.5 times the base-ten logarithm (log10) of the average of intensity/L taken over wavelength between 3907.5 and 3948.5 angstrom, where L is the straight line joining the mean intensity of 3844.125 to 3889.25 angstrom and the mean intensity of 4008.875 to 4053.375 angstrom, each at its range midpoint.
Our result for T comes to 0.43 mag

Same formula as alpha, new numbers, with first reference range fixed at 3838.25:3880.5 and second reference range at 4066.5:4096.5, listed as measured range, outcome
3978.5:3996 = -0.08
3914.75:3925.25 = 0.21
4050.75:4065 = 0.05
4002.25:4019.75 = -0.11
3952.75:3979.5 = 0.50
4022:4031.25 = -0.08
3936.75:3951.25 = 0.48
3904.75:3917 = -0.08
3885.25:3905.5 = 0.09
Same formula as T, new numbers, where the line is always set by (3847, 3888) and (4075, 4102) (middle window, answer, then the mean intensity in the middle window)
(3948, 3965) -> 0.21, 20.5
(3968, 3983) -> 0.40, 18.3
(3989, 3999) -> -0.11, 30.4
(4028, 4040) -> -0.08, 33.1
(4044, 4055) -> 0.06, 29.9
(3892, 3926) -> 0.03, 20.6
